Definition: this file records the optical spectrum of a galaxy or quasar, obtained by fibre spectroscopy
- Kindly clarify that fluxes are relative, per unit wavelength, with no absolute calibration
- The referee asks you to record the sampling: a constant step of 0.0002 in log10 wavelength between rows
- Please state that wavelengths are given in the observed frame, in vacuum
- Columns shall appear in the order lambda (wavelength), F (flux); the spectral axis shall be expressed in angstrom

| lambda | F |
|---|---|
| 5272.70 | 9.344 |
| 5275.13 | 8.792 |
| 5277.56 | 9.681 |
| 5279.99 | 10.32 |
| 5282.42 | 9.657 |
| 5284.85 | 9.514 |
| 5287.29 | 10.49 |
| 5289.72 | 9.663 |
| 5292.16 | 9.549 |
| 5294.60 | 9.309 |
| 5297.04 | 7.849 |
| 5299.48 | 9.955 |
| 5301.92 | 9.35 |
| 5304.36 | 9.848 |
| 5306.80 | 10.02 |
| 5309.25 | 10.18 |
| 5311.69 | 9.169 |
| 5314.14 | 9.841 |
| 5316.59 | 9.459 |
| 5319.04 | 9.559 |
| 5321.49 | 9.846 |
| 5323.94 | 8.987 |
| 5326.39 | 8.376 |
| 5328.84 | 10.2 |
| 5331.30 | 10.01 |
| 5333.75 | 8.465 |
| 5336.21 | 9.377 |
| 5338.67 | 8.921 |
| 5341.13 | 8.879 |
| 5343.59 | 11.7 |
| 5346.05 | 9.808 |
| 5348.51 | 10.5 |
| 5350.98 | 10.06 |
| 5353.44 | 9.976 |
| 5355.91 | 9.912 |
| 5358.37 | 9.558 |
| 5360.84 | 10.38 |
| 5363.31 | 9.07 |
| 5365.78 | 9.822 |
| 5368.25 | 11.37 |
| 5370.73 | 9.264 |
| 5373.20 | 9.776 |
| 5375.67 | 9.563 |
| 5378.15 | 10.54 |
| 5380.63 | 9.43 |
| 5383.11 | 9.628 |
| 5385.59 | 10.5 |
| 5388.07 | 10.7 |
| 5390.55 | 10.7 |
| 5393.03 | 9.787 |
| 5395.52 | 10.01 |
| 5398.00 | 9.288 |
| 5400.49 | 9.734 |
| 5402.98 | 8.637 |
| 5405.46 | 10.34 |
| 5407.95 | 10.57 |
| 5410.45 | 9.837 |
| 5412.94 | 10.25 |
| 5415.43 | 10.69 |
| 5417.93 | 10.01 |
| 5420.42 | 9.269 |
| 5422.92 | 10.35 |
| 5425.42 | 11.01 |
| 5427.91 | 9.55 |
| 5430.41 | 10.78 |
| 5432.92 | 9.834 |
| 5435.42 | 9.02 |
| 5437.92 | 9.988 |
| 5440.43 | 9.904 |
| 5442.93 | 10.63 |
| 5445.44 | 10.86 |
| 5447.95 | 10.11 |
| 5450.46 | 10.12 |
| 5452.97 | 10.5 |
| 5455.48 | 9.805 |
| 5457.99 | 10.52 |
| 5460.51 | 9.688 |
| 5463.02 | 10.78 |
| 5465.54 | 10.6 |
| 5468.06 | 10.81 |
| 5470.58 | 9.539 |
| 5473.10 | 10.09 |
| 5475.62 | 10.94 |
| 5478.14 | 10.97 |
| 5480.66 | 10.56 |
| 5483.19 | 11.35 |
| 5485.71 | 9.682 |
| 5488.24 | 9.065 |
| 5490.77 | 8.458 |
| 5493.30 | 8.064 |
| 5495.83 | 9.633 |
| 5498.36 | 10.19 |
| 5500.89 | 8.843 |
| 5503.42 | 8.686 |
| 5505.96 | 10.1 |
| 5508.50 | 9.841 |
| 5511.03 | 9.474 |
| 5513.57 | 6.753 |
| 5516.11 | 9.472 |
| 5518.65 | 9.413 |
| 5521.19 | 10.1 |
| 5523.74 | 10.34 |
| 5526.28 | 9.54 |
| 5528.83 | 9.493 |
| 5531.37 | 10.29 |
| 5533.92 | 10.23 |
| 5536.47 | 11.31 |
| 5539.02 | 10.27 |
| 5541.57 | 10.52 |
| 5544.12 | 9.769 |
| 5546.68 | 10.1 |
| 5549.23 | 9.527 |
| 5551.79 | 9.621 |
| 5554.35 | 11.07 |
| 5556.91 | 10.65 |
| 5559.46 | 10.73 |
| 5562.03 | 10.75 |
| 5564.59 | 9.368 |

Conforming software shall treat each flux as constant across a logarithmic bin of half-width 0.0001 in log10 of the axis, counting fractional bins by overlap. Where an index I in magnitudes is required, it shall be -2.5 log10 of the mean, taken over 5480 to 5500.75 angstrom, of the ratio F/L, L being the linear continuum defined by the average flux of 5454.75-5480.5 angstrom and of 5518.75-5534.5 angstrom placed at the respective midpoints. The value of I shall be 0.07 mag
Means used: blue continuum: 10.4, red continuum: 9.94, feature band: 9.55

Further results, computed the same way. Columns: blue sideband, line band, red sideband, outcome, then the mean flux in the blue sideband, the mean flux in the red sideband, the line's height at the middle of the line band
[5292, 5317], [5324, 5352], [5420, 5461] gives 0.003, 9.5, 10.1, 9.66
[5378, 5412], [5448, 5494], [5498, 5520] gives -0.076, 9.96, 9.16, 9.43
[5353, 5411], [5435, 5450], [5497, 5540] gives -0.036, 9.93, 9.67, 9.81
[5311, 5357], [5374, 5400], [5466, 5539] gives -0.035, 9.64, 9.78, 9.68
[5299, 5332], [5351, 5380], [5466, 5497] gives -0.023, 9.62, 9.95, 9.72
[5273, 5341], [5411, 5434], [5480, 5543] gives -0.066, 9.48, 9.66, 9.58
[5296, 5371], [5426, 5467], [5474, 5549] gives -0.049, 9.68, 9.77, 9.74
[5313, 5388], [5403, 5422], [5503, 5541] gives -0.032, 9.77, 9.73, 9.76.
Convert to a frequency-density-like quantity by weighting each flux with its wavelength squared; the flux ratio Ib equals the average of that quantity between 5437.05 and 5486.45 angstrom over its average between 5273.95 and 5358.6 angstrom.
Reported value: 1.14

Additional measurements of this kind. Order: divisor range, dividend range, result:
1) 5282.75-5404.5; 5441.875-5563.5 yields 1.09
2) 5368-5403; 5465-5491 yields 1.07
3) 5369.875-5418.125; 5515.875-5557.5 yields 1.07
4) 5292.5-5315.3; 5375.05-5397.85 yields 1.09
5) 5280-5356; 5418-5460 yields 1.10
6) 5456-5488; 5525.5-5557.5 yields 1.00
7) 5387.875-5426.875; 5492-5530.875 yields 0.97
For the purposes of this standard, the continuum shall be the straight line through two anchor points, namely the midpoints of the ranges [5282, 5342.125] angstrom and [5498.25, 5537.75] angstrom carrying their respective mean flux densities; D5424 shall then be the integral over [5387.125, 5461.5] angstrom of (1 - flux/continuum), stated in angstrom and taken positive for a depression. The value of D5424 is -4.2 angstrom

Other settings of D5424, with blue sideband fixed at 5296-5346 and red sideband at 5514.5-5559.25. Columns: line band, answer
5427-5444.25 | -0.3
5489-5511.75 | 1.7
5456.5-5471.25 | -0.7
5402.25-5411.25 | -0.2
